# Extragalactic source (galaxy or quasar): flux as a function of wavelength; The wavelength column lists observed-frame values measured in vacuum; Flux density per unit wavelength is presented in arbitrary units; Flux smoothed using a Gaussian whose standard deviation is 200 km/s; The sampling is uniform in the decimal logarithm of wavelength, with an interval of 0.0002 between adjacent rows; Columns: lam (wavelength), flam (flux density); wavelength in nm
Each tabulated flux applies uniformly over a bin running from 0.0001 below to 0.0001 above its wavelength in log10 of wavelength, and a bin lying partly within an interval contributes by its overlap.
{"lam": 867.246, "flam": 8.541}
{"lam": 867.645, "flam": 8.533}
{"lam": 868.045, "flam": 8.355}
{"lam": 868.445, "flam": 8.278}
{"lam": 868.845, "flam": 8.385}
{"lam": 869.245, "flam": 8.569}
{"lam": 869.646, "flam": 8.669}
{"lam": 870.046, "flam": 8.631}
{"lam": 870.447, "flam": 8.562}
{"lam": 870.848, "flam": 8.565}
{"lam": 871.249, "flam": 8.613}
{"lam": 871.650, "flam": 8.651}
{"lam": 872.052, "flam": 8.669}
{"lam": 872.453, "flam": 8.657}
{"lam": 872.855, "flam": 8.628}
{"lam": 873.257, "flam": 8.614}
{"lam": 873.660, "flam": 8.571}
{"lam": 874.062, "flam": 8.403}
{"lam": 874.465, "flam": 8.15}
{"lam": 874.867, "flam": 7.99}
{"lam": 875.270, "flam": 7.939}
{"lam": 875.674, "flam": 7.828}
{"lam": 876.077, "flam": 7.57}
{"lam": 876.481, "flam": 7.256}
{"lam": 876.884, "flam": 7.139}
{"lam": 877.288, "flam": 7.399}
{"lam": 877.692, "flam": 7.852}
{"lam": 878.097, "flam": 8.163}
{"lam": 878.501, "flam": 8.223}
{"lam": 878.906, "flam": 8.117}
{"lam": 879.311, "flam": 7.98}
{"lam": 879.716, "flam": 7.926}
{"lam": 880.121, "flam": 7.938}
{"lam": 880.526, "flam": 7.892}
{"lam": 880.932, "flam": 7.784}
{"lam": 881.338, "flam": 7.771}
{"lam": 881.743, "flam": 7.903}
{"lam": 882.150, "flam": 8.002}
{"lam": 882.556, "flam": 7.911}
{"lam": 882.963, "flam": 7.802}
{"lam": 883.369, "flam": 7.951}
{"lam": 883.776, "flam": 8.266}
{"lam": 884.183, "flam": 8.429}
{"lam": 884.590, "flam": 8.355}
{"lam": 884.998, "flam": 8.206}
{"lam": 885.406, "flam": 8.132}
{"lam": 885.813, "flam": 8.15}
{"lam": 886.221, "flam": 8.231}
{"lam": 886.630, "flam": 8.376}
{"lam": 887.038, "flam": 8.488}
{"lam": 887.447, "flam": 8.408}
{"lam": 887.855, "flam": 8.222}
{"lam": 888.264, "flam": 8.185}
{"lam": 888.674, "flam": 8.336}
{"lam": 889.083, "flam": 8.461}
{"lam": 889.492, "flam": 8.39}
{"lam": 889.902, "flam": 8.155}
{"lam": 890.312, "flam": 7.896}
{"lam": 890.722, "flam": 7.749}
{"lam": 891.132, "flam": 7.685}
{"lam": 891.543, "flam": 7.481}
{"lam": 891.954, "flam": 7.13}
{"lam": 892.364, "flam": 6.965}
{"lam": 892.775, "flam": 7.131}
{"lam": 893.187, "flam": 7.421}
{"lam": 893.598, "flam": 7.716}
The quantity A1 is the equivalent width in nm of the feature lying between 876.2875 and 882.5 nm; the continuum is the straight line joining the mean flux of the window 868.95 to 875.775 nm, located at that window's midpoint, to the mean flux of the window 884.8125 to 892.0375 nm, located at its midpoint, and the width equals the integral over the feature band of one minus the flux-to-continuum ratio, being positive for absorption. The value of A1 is 0.36 nm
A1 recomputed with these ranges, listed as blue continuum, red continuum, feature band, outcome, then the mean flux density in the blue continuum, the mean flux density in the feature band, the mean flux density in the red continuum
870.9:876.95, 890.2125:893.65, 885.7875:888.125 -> -0.204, 8.21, 8.32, 7.44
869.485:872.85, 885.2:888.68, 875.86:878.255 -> 0.266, 8.63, 7.55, 8.28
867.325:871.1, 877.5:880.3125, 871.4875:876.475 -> 0.008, 8.51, 8.26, 8.03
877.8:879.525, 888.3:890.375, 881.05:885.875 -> 0.065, 8.1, 8.07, 8.27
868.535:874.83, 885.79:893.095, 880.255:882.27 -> 0.087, 8.54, 7.87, 7.95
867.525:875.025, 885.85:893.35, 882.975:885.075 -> -0.025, 8.5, 8.21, 7.93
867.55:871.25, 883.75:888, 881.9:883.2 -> 0.068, 8.51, 7.9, 8.3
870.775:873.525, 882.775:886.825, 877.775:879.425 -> 0.058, 8.63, 8.11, 8.19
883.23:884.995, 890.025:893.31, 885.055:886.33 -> -0.013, 8.25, 8.17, 7.45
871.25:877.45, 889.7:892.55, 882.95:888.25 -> -0.332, 8.12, 8.25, 7.58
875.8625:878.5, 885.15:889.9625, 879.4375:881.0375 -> -0.016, 7.62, 7.9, 8.3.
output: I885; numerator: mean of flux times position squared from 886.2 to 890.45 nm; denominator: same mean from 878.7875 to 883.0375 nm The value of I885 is 1.1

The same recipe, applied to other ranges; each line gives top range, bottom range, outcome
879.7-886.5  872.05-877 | 1.01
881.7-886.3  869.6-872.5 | 0.97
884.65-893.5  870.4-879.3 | 1.01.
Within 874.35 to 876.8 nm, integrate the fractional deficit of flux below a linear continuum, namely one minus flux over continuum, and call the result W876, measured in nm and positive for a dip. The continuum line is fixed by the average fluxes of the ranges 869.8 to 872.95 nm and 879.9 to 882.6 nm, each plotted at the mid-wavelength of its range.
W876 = 0.167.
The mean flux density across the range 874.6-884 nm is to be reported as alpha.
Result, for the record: 7.86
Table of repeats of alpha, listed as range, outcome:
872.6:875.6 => 8.31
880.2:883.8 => 7.9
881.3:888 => 8.16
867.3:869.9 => 8.47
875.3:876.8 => 7.56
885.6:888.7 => 8.3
